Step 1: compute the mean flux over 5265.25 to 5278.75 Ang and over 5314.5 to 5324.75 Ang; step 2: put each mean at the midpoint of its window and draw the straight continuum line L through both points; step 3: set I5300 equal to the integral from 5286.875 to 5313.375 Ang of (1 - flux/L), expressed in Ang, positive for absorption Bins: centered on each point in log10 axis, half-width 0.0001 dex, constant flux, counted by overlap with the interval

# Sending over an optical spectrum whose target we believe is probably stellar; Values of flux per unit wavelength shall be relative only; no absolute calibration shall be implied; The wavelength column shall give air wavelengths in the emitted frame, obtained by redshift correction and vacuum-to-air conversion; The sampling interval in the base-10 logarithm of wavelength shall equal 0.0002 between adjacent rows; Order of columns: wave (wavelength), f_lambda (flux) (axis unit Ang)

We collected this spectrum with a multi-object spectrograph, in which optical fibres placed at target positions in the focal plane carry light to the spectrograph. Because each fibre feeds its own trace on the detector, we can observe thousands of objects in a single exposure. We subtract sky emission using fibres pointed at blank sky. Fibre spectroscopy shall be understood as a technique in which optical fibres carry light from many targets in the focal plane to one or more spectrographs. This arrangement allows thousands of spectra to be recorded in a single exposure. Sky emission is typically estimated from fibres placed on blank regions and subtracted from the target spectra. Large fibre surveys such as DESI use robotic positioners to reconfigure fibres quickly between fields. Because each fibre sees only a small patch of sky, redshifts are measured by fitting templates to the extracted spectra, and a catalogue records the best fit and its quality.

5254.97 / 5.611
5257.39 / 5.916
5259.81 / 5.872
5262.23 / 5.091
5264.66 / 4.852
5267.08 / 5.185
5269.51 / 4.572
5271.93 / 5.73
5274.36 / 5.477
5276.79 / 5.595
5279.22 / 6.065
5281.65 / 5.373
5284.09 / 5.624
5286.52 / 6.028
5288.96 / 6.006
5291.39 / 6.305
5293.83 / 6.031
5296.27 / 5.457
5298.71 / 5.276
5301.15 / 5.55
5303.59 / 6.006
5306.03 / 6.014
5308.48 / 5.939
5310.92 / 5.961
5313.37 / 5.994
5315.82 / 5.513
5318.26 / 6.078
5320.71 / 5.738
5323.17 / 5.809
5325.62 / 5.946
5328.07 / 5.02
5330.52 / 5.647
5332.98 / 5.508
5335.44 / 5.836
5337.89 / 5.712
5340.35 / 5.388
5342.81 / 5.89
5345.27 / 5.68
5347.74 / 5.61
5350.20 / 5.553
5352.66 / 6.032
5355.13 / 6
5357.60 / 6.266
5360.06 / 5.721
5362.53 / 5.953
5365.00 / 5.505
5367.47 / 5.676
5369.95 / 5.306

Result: -1.2 Ang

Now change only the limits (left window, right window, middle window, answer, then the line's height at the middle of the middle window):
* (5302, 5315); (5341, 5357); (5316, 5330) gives 0.5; 5.9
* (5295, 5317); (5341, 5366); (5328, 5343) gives 0.5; 5.79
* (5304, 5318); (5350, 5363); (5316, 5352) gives 1.5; 5.93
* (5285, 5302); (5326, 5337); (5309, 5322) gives -0.5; 5.66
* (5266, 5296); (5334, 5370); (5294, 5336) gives -0.2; 5.71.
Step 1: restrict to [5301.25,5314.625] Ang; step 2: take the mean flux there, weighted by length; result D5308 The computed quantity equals 5.94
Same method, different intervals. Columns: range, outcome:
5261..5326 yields 5.67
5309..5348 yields 5.71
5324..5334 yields 5.54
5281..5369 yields 5.77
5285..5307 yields 5.85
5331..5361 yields 5.76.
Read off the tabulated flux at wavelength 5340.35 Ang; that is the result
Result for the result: 5.388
